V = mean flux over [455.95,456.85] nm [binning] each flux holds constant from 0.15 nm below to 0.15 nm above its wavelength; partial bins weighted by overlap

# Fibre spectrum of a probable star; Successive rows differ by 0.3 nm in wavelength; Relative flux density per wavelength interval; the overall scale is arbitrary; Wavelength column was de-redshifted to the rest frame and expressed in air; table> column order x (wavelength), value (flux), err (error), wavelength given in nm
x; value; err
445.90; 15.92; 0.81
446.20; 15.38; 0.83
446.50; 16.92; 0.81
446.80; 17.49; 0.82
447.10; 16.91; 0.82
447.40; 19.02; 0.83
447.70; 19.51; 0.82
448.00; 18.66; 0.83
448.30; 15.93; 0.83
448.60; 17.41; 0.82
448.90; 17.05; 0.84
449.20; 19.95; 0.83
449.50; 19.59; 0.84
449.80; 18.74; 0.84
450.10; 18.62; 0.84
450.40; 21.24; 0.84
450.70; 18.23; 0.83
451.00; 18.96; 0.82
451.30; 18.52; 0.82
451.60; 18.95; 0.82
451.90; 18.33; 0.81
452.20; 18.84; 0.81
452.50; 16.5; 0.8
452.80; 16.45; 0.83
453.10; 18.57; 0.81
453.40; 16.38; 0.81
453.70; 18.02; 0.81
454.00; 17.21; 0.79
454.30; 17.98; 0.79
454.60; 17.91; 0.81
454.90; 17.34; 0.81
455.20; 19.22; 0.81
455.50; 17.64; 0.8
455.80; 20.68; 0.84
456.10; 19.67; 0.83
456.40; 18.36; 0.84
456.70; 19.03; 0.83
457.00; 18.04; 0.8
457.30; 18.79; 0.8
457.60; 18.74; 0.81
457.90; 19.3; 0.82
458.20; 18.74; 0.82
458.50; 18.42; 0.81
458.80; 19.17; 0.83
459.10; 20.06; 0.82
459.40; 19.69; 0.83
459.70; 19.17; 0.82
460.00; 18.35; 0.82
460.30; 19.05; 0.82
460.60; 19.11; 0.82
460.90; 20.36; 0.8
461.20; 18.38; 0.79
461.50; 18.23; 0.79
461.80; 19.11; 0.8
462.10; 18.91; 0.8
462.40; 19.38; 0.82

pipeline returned 19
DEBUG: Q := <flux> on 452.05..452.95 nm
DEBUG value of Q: 17.3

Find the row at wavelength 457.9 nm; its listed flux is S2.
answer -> 19.3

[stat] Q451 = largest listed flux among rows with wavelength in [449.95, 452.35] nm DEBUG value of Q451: 21.24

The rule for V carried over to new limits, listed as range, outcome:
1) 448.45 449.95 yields 18.5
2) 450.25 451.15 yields 19.5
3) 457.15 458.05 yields 18.9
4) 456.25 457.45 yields 18.6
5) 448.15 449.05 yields 16.8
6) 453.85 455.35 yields 17.9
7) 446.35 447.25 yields 17.1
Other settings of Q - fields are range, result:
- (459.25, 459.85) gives 19.4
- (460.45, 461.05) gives 19.7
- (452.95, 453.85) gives 17.7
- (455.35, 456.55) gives 19.1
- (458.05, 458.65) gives 18.6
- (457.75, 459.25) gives 19.1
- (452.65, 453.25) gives 17.5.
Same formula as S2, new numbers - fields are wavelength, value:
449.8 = 18.74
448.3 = 15.93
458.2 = 18.74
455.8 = 20.68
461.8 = 19.11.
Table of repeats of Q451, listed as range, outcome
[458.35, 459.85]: 20.06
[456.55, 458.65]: 19.3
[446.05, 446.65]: 16.92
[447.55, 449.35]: 19.95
